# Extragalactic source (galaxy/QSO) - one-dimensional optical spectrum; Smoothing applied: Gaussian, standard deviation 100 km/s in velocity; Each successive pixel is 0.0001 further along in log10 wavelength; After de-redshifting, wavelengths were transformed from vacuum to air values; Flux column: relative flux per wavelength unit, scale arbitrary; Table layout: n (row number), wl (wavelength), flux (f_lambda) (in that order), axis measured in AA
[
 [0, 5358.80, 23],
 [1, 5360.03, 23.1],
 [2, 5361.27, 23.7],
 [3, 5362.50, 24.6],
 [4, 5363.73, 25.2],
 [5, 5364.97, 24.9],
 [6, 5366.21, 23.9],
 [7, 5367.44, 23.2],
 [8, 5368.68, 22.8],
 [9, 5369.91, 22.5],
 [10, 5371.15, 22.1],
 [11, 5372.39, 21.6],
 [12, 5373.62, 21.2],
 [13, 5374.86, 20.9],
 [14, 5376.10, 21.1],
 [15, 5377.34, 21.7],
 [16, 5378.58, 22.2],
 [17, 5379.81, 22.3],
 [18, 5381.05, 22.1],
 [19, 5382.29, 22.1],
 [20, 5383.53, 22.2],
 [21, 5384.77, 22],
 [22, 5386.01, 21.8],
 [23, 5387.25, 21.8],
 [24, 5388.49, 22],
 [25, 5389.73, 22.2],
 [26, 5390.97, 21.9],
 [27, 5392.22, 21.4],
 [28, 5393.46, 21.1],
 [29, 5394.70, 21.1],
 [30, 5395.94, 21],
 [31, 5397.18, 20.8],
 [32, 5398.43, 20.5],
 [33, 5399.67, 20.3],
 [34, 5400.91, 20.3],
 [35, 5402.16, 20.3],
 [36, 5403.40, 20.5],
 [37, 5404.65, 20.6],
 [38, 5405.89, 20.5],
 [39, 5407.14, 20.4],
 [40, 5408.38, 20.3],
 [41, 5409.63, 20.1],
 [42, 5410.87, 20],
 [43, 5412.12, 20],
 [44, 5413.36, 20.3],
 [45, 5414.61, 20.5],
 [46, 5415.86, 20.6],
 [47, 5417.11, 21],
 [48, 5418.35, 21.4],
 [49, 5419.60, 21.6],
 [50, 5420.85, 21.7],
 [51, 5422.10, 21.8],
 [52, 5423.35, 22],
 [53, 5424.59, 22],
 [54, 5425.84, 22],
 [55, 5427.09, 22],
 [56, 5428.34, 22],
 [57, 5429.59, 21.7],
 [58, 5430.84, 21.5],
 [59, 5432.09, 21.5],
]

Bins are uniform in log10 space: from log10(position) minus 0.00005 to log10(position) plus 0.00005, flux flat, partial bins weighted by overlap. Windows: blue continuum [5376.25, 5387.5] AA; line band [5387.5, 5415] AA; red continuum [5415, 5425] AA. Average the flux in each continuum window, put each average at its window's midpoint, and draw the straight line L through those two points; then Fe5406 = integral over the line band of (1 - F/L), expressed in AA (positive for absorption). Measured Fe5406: 1.3 AA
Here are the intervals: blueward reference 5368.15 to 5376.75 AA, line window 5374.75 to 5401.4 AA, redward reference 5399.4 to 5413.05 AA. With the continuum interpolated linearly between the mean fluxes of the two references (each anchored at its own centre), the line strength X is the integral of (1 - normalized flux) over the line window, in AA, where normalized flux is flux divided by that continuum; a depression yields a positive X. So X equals -0.5 AA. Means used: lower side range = 21.7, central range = 21.5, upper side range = 20.3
